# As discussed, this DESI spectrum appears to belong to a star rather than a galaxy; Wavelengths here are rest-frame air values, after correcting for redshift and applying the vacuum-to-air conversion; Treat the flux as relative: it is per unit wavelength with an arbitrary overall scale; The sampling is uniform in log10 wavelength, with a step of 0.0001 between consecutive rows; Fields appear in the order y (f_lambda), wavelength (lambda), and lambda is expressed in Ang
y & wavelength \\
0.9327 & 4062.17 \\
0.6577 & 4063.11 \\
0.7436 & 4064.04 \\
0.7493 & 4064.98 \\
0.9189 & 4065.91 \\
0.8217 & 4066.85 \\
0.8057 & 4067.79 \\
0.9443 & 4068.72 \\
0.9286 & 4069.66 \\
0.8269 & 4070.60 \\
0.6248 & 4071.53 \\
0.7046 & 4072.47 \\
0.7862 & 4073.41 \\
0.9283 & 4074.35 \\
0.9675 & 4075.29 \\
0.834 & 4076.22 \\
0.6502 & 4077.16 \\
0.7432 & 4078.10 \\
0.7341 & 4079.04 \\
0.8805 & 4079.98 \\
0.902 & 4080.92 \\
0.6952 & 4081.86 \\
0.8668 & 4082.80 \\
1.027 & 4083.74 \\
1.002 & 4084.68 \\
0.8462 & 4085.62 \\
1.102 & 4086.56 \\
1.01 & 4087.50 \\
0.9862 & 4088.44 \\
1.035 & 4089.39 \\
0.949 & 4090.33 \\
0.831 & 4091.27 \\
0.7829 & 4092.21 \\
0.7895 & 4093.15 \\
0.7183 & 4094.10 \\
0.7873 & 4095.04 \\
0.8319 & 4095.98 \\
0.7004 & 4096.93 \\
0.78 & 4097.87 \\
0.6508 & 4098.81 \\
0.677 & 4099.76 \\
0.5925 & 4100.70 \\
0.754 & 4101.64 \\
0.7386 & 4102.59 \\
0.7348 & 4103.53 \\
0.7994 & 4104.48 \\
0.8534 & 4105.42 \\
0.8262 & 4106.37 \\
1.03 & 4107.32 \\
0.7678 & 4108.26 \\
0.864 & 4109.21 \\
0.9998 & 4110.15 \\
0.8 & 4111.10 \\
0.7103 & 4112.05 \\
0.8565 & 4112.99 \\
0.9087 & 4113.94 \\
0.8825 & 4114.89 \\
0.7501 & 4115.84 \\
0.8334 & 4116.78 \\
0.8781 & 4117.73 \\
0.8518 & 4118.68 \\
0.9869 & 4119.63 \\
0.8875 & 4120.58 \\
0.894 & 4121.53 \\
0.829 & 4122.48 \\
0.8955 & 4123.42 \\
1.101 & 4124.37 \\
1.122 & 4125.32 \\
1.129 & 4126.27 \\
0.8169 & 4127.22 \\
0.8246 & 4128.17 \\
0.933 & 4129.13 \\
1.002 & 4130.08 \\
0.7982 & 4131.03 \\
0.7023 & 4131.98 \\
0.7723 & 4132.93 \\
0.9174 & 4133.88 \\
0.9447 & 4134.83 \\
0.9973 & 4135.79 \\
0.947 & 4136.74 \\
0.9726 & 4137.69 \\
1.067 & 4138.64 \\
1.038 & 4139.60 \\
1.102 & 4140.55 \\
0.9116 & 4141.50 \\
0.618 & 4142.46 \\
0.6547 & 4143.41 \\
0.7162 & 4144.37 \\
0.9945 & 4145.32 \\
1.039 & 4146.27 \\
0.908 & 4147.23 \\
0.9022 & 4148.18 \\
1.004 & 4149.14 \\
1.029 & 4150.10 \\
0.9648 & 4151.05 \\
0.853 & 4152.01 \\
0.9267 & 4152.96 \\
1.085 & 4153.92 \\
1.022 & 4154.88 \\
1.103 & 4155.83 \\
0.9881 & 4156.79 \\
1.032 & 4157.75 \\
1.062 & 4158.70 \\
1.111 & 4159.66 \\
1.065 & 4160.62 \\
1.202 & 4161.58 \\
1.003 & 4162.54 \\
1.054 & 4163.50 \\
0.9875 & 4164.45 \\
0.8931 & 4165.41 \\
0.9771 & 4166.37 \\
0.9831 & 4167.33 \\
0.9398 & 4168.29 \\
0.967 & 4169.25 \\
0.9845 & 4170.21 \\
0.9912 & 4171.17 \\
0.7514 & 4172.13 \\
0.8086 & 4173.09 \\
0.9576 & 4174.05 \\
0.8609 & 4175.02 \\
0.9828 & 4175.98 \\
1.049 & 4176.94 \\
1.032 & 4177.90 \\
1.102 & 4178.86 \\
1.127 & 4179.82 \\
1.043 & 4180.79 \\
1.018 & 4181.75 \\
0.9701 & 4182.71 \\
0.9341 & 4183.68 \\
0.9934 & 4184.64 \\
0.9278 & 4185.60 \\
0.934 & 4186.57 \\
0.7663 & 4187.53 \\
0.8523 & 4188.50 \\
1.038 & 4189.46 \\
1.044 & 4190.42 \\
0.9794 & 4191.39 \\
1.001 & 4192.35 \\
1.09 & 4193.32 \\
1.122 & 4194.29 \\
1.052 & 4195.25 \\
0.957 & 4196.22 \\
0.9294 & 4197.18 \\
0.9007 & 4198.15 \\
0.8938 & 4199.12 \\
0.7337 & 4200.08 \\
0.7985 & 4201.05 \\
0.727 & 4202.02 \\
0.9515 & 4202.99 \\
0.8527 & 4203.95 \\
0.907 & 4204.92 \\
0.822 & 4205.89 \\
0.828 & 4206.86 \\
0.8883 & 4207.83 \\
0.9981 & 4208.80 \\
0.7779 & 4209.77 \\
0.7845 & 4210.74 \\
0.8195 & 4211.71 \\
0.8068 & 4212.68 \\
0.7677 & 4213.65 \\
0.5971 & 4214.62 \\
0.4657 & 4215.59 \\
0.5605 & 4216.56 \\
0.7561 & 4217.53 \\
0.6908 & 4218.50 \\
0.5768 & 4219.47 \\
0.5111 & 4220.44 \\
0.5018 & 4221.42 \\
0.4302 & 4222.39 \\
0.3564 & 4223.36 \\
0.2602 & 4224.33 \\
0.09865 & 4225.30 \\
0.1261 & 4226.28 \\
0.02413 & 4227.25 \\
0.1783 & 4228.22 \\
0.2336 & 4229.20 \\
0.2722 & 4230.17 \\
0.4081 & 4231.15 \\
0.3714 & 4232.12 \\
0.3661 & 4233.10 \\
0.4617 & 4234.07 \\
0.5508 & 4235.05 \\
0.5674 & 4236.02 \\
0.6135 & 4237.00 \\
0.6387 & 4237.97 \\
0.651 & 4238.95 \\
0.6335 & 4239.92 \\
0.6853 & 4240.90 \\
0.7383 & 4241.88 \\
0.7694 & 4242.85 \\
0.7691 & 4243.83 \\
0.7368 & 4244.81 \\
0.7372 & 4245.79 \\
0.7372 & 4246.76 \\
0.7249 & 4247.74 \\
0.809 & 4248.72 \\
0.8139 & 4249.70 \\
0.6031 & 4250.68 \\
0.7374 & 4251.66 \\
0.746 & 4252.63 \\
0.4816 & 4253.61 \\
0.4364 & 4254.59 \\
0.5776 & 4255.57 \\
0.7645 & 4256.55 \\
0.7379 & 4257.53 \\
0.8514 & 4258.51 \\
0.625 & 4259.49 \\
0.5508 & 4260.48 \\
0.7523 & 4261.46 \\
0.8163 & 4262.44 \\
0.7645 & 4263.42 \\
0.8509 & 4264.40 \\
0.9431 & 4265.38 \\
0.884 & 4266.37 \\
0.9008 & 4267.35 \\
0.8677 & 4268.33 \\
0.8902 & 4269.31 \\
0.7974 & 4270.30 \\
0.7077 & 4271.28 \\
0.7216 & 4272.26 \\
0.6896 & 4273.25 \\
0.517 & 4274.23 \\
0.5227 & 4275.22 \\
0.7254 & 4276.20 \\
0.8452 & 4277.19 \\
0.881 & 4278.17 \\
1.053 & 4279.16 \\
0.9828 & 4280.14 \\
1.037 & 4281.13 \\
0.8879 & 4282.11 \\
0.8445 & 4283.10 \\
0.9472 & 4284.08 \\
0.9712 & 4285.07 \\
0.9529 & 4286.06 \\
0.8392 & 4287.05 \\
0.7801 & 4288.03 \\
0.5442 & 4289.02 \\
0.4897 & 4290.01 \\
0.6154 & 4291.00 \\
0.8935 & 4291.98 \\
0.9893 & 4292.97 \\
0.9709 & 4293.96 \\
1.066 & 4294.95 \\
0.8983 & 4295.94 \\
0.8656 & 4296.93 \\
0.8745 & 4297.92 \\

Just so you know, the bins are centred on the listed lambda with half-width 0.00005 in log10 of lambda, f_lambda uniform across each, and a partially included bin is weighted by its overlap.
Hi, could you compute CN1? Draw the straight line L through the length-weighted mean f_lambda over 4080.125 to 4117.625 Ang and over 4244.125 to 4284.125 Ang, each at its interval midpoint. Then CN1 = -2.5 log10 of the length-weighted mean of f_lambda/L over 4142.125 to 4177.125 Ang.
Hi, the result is -0.18 mag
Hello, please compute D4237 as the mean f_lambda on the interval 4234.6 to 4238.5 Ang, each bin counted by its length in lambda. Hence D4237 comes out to 0.594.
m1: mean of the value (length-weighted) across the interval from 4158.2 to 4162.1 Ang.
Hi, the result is 1.11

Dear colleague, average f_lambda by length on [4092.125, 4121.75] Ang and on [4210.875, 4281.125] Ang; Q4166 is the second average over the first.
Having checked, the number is 0.8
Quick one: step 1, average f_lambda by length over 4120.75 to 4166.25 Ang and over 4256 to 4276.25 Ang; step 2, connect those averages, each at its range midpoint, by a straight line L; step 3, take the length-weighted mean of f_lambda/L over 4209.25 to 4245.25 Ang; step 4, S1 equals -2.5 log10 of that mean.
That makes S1 0.48 mag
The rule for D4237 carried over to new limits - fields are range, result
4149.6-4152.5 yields 0.95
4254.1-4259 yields 0.674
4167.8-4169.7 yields 0.953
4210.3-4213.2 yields 0.803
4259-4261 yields 0.588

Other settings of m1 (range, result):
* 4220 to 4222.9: 0.479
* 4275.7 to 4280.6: 0.897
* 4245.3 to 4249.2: 0.752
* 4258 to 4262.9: 0.718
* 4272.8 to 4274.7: 0.604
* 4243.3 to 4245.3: 0.751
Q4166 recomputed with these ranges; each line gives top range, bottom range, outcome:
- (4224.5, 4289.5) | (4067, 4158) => 0.77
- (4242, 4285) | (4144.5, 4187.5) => 0.78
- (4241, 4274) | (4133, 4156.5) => 0.79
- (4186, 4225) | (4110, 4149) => 0.88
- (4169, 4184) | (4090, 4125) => 1.18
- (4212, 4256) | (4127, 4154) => 0.60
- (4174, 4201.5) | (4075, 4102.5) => 1.17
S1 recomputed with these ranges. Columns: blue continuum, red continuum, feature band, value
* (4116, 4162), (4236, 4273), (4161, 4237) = 0.09 mag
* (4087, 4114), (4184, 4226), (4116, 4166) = -0.18 mag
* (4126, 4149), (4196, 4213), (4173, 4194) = -0.13 mag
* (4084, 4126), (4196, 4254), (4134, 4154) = -0.19 mag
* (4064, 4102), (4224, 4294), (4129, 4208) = -0.25 mag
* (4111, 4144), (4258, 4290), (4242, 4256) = 0.18 mag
